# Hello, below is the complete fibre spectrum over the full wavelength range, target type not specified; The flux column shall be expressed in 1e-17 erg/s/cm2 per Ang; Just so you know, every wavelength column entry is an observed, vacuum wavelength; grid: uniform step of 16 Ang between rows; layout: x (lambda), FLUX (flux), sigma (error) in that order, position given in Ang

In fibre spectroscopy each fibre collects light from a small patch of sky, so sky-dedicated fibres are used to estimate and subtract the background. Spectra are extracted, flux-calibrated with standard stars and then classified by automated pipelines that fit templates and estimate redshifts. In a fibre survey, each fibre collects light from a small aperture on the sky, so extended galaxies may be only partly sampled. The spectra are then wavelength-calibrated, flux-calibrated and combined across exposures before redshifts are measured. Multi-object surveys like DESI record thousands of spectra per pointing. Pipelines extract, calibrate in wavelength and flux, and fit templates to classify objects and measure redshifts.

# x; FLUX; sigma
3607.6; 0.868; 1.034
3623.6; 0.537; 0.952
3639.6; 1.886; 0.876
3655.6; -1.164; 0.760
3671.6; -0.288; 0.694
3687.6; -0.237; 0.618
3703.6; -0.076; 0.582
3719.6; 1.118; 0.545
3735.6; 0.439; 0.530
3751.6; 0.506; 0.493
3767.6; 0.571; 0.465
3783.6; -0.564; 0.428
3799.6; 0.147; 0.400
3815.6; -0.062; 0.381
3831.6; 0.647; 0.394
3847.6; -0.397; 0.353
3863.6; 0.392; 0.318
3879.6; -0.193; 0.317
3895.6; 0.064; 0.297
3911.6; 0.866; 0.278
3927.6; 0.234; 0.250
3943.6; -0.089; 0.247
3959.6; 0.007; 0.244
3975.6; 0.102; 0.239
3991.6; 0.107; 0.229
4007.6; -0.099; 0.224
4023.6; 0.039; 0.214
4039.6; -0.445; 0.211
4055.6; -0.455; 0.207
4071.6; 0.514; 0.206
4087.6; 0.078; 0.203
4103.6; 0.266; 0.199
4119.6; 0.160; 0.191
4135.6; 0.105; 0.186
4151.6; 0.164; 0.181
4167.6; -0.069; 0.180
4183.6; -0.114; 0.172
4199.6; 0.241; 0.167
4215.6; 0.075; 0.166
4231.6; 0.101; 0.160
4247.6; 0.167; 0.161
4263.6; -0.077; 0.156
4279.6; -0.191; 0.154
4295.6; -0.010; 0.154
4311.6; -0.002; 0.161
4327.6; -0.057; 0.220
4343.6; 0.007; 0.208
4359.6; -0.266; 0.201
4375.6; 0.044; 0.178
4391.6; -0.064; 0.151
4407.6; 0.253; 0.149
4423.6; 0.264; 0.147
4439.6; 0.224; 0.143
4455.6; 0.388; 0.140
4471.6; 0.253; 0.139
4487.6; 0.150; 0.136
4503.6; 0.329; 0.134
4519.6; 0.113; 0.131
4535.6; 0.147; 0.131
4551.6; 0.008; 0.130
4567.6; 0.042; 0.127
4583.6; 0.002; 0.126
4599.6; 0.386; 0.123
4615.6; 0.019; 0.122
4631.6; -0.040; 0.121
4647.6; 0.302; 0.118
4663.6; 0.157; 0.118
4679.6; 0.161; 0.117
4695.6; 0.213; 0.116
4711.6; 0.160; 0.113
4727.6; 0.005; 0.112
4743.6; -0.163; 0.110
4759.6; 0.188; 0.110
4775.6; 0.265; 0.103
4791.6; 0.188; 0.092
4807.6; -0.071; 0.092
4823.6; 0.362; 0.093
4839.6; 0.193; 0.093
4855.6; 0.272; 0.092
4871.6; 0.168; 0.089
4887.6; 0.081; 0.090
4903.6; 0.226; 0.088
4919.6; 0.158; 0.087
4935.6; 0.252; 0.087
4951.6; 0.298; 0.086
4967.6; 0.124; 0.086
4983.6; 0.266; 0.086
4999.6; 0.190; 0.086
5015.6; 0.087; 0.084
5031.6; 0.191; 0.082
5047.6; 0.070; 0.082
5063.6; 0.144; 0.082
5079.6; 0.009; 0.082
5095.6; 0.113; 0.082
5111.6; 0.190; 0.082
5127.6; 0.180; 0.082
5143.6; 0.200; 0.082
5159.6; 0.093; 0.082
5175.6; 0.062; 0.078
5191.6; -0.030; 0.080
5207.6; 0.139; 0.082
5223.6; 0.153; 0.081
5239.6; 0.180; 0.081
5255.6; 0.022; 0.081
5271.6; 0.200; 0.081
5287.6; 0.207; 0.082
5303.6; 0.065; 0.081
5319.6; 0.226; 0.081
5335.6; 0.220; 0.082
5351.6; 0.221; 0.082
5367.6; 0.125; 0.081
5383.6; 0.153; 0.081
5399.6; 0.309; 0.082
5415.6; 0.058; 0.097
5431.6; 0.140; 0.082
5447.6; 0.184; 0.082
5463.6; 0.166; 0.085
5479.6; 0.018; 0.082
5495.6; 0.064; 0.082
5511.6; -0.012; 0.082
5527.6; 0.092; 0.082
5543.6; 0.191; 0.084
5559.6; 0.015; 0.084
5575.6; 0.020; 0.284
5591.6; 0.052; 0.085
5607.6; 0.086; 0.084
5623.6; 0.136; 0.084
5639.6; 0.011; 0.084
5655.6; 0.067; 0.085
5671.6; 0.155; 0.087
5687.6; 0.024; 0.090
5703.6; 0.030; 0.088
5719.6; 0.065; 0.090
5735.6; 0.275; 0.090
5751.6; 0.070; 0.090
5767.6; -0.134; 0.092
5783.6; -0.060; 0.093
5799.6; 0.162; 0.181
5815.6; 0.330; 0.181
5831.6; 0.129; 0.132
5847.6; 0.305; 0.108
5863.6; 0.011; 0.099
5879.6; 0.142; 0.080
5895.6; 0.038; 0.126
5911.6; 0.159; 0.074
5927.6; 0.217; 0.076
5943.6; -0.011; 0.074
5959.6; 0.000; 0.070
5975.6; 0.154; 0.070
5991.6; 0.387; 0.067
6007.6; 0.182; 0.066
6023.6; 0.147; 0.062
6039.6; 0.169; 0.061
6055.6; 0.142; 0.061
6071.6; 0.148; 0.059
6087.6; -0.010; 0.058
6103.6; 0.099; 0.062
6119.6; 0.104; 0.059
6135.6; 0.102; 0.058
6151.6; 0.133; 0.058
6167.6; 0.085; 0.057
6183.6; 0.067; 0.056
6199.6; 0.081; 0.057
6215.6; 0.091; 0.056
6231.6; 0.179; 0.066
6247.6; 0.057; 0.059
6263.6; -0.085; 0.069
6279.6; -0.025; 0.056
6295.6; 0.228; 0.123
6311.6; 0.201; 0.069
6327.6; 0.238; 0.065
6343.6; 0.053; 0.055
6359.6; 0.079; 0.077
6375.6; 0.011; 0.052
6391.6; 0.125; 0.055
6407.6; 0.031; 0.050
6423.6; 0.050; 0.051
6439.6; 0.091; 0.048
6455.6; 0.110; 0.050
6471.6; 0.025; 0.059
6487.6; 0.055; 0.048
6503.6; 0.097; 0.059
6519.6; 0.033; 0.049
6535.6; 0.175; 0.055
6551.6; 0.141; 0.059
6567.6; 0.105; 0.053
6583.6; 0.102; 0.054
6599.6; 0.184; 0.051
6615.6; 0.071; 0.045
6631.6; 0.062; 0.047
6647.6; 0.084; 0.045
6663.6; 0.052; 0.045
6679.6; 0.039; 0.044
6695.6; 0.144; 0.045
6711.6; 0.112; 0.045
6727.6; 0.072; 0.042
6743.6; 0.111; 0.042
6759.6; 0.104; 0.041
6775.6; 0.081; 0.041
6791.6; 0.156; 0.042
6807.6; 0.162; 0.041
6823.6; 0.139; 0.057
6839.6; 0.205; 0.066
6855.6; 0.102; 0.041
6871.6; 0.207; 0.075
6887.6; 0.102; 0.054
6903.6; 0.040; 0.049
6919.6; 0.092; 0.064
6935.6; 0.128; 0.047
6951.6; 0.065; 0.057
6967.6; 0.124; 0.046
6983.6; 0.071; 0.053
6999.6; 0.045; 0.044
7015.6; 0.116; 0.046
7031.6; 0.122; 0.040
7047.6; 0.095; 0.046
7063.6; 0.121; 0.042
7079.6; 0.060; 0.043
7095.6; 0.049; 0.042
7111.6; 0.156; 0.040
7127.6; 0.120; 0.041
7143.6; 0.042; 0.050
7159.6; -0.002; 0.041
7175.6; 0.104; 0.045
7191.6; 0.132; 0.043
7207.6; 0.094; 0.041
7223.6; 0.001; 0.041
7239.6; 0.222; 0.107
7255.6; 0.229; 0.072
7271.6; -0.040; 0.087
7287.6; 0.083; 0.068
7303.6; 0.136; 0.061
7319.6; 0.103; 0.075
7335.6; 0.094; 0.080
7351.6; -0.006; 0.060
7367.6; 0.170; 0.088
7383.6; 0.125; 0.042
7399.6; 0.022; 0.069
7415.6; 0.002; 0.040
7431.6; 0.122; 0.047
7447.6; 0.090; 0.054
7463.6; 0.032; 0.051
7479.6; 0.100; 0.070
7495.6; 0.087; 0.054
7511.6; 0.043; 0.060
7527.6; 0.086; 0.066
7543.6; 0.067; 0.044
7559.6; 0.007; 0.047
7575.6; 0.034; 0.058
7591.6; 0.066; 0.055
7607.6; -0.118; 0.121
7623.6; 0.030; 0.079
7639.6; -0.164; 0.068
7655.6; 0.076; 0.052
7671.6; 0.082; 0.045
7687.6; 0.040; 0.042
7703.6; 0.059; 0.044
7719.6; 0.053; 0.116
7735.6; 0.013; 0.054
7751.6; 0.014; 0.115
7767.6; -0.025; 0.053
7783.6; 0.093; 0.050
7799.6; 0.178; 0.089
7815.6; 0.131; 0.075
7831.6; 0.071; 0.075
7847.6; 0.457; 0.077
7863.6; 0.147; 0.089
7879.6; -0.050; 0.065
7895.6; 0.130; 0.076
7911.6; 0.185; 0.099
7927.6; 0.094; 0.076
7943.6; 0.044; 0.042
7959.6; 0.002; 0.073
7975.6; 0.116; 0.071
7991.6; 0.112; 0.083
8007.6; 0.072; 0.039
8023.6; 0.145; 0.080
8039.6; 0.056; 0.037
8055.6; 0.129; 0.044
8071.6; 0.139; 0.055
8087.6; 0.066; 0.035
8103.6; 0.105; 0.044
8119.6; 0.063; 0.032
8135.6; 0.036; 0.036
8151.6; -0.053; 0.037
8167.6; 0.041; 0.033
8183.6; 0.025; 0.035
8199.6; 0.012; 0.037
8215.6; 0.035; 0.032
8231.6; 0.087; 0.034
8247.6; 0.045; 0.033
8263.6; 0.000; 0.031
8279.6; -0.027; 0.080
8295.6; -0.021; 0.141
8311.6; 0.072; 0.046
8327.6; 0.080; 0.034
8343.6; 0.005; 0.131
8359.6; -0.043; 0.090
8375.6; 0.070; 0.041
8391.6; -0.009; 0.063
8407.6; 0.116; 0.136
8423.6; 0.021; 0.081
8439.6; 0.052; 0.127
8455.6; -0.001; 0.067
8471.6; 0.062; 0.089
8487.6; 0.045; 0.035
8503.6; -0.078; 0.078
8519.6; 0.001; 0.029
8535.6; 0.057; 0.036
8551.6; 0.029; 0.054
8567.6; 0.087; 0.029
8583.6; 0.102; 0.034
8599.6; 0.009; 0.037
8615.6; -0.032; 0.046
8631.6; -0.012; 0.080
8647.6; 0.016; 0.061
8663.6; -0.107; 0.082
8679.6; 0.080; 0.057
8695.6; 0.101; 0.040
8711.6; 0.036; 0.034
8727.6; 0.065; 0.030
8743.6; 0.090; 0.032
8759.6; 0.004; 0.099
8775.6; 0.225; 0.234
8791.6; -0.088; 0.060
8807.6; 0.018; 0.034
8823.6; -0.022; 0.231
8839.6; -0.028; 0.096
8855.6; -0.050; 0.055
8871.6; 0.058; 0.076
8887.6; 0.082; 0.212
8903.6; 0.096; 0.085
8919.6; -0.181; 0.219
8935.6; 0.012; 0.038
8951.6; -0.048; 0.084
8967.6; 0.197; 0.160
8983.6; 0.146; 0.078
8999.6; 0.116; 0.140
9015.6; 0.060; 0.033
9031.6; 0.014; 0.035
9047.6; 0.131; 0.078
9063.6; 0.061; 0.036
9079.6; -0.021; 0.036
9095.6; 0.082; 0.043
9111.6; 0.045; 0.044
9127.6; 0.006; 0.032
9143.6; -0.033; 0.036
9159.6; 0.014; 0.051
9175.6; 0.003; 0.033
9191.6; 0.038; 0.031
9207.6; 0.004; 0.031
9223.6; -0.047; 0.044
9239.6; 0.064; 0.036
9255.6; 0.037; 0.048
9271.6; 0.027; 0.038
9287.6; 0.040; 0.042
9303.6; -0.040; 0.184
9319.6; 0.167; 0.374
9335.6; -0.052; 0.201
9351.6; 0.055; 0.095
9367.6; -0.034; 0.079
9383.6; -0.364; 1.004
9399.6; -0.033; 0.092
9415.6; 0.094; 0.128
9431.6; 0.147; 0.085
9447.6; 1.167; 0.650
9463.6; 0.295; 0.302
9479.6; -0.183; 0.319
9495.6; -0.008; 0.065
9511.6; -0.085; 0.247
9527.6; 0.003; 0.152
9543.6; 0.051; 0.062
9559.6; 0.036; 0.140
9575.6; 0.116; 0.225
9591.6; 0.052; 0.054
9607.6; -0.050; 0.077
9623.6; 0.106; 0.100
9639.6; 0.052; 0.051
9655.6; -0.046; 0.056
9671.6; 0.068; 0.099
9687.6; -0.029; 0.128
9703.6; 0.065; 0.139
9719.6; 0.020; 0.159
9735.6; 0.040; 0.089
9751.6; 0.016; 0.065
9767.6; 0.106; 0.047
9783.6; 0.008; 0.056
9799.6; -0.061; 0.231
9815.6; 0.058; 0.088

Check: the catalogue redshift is 0.20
